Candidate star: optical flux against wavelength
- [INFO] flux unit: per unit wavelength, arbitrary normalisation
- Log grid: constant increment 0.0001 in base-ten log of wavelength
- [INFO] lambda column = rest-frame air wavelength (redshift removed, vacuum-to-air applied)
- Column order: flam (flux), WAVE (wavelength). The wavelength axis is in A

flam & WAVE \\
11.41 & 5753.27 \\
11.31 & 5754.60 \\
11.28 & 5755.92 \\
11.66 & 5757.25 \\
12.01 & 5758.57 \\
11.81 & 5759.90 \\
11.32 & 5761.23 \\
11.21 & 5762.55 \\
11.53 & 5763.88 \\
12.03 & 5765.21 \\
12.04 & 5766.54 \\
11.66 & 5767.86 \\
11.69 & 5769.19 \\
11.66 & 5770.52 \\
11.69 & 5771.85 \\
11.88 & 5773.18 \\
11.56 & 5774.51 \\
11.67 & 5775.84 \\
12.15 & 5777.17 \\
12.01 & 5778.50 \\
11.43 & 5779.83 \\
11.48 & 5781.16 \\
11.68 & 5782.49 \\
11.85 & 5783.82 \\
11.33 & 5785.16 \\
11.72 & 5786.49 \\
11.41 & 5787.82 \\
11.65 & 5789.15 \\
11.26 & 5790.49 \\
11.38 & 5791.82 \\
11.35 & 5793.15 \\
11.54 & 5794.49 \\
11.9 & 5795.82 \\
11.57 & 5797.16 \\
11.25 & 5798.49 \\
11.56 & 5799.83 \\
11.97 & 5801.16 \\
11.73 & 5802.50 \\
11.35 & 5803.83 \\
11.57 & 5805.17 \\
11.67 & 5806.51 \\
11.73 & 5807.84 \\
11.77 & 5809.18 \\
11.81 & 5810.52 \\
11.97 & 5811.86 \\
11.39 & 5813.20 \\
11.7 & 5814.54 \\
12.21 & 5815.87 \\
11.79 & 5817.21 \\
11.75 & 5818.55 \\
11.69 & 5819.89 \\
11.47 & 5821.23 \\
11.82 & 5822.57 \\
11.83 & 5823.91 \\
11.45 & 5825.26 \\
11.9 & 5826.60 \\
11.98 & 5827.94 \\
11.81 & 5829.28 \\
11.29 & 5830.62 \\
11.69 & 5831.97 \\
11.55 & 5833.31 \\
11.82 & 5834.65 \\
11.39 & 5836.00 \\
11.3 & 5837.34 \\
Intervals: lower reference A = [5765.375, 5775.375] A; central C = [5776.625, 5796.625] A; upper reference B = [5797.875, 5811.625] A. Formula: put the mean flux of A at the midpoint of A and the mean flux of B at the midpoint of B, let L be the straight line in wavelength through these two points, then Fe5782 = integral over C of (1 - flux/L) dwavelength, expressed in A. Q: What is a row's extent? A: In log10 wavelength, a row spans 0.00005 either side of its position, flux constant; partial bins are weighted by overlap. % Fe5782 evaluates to 0.2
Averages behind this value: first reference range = 11.8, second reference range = 11.7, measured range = 11.6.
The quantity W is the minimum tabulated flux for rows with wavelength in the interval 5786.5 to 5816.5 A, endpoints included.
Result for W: 11.25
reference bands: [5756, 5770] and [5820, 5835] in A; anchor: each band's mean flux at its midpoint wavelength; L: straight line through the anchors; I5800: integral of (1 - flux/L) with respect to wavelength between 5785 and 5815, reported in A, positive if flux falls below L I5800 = 0.2 A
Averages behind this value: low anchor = 11.7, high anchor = 11.7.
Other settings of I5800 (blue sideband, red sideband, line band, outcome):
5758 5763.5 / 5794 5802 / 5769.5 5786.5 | -0.15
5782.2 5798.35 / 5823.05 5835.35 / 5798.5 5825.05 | -0.19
